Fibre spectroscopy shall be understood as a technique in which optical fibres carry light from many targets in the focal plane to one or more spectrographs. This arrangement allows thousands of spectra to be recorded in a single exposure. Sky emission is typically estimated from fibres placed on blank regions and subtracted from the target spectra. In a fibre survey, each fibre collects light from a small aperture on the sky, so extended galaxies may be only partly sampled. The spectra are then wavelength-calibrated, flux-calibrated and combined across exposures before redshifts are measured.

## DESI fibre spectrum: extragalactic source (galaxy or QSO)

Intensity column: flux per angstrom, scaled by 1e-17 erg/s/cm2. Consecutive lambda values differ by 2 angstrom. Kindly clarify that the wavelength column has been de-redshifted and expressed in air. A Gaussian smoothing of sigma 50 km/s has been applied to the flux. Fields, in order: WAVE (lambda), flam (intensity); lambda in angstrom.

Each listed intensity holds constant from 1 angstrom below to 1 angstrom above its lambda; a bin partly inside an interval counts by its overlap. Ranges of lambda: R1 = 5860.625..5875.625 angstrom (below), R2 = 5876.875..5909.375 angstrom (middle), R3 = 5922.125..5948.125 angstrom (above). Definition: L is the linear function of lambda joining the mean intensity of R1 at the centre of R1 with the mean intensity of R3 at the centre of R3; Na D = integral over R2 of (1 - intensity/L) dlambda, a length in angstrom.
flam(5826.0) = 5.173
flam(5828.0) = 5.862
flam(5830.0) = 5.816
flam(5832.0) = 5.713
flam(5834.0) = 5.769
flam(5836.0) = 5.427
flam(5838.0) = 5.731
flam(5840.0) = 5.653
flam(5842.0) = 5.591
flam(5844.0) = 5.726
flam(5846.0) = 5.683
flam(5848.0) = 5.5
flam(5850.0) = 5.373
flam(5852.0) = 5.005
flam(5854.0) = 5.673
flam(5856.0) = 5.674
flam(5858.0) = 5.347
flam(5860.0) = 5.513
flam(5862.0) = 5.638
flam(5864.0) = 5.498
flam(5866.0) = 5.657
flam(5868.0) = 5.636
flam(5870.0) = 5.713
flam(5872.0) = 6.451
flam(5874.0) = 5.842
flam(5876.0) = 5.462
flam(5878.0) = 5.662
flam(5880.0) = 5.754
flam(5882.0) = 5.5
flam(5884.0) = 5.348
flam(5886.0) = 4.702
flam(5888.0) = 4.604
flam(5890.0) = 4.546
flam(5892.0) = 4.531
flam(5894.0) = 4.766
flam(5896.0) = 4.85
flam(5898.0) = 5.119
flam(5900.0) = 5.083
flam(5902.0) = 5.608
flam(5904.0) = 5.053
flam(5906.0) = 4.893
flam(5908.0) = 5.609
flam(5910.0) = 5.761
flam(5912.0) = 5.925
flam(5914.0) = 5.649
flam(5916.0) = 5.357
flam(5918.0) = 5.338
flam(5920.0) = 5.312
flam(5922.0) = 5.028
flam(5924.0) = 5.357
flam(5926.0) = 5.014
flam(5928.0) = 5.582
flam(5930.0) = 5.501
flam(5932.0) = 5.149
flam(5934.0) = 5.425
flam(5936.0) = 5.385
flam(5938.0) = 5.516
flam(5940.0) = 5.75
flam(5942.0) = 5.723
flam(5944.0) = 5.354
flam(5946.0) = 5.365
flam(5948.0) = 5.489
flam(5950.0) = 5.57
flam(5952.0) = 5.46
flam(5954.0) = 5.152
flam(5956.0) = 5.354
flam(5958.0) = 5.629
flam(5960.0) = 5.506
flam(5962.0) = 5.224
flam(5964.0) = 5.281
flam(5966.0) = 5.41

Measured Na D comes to 3.00 angstrom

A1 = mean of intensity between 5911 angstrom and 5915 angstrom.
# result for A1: 5.79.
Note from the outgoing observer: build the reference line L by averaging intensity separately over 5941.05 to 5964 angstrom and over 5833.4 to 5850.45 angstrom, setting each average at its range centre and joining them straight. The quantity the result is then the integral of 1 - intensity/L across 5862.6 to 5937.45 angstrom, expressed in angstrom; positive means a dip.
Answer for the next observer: 2.3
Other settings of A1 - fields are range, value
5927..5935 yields 5.41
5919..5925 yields 5.23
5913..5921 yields 5.41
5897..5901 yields 5.1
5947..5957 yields 5.41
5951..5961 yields 5.42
